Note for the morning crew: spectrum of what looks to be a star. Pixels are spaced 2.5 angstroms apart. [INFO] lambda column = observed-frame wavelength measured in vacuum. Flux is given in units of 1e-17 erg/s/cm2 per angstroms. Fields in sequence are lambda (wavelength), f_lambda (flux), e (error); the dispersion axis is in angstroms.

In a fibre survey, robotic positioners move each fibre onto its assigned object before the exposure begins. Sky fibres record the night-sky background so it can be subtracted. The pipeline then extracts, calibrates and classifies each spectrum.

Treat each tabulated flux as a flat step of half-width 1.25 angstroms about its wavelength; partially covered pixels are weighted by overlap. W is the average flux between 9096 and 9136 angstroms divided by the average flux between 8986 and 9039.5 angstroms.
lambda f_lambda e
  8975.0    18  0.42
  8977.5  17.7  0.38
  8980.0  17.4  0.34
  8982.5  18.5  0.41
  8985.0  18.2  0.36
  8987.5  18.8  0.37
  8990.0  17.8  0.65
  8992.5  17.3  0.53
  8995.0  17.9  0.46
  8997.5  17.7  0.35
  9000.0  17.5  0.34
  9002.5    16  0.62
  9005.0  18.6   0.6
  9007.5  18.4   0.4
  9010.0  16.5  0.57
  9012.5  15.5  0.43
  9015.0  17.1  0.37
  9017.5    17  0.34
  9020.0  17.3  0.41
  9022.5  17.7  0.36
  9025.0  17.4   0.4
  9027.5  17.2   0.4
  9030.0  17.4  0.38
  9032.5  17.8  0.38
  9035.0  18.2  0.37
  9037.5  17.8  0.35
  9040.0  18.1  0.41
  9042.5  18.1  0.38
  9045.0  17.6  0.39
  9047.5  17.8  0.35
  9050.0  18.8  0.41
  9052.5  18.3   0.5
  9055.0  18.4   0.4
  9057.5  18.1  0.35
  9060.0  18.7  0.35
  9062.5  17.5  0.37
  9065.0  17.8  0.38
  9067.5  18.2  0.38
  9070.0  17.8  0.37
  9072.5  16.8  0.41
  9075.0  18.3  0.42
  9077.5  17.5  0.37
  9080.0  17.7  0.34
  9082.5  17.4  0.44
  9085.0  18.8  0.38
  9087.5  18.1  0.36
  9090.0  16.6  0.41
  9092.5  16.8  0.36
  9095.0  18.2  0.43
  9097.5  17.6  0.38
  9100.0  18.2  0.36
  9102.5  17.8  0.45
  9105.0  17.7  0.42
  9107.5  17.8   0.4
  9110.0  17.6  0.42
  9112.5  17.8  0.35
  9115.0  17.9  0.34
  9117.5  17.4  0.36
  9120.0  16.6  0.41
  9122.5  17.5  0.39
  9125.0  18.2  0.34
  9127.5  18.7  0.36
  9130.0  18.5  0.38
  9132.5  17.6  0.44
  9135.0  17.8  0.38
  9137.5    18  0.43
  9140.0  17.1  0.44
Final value 1.02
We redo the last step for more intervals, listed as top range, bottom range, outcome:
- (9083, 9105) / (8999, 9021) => 1.04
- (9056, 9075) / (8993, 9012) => 1.03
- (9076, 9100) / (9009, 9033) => 1.03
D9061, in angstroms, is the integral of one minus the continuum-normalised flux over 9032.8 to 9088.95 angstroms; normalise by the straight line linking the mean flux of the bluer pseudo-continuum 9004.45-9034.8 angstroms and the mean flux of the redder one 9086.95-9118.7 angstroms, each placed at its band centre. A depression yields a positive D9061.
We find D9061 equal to -1.6 angstroms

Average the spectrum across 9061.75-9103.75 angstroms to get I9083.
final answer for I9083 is 17.7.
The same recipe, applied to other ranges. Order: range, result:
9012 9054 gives 17.6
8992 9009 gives 17.6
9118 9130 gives 17.8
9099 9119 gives 17.8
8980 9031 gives 17.5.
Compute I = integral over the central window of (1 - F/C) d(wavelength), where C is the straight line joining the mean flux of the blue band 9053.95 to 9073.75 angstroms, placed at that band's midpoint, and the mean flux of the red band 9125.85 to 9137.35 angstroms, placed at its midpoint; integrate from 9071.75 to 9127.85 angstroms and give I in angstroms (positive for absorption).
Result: 1.1 angstroms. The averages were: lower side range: 17.9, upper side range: 18.1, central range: 17.7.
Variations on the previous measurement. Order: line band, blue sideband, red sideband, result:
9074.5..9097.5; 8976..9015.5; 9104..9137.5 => 0.1 angstroms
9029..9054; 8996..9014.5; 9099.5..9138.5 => -0.9 angstroms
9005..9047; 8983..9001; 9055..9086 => 1.0 angstroms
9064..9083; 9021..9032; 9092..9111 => -0.1 angstroms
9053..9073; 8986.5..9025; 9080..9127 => -0.5 angstroms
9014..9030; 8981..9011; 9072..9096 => 0.4 angstroms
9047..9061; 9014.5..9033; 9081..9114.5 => -0.7 angstroms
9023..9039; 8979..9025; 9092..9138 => -0.1 angstroms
